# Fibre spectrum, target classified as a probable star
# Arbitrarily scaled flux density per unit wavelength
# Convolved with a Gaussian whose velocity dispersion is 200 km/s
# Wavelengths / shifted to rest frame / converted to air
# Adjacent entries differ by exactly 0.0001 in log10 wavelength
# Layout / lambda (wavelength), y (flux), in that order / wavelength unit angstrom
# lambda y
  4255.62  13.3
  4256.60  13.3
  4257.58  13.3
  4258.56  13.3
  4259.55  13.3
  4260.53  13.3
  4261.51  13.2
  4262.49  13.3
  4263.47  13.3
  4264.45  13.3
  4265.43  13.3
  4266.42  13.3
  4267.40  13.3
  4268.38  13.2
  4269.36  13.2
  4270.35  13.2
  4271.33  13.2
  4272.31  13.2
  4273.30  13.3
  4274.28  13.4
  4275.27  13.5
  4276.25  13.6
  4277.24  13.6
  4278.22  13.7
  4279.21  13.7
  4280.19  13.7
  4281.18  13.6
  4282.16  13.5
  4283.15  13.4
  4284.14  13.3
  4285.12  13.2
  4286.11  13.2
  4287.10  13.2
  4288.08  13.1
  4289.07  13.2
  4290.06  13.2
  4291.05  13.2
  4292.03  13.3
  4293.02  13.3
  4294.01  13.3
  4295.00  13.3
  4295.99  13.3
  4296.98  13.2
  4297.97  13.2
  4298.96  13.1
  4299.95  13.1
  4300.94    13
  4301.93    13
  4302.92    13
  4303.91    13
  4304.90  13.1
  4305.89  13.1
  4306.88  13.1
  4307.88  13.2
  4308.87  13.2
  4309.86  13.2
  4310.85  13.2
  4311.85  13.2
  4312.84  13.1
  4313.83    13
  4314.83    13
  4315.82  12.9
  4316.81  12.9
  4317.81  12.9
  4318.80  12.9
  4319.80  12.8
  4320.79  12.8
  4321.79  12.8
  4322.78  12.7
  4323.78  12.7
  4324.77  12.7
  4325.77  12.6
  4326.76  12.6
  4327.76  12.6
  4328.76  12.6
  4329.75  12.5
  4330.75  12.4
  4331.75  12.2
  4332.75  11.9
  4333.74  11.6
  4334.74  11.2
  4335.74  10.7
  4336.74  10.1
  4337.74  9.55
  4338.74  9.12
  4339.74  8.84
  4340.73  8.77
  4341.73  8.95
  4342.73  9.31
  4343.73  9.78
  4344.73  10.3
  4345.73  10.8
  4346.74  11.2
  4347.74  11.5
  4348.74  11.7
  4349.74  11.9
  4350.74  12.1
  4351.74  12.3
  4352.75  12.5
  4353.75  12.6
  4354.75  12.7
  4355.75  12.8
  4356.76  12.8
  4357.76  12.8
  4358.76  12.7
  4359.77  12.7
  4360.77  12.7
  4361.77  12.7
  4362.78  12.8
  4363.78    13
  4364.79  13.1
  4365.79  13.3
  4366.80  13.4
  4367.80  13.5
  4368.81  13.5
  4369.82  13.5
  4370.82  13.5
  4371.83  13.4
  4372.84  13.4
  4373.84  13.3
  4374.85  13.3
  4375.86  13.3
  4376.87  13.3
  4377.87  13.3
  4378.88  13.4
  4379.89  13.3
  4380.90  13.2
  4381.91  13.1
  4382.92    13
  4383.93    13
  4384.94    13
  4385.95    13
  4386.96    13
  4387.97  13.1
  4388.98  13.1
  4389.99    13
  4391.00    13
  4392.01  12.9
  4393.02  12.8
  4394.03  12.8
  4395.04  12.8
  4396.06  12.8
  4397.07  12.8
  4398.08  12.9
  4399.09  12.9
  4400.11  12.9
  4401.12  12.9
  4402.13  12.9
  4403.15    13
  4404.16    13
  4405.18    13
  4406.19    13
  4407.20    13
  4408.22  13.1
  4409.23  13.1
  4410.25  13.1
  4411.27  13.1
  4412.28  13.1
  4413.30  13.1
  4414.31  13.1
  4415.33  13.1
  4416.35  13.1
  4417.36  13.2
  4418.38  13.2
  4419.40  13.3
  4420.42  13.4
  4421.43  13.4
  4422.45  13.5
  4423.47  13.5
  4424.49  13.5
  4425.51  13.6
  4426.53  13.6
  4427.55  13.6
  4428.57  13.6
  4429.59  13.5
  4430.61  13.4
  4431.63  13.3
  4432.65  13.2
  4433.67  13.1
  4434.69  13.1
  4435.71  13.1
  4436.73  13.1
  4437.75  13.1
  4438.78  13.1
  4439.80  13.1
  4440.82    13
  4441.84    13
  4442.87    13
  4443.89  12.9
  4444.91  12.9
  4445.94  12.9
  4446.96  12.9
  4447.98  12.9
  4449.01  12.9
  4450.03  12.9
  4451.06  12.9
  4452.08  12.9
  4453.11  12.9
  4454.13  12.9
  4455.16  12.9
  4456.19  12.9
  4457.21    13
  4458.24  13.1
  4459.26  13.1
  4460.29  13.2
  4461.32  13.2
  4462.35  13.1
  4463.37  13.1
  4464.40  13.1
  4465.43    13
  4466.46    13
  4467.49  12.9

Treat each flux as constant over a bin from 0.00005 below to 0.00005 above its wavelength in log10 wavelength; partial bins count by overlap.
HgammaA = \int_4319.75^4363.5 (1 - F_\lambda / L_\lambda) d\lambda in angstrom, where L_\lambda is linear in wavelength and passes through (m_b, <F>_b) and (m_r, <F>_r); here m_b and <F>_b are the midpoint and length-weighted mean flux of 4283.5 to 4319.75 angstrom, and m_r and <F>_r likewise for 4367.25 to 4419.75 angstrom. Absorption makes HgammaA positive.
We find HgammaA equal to 4.7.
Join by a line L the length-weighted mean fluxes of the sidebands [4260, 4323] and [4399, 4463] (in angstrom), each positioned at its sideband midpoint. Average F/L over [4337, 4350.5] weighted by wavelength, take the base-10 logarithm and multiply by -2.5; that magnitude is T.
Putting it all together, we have 0.28 mag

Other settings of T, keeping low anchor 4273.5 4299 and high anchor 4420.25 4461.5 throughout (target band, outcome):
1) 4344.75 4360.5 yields 0.10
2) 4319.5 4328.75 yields 0.05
